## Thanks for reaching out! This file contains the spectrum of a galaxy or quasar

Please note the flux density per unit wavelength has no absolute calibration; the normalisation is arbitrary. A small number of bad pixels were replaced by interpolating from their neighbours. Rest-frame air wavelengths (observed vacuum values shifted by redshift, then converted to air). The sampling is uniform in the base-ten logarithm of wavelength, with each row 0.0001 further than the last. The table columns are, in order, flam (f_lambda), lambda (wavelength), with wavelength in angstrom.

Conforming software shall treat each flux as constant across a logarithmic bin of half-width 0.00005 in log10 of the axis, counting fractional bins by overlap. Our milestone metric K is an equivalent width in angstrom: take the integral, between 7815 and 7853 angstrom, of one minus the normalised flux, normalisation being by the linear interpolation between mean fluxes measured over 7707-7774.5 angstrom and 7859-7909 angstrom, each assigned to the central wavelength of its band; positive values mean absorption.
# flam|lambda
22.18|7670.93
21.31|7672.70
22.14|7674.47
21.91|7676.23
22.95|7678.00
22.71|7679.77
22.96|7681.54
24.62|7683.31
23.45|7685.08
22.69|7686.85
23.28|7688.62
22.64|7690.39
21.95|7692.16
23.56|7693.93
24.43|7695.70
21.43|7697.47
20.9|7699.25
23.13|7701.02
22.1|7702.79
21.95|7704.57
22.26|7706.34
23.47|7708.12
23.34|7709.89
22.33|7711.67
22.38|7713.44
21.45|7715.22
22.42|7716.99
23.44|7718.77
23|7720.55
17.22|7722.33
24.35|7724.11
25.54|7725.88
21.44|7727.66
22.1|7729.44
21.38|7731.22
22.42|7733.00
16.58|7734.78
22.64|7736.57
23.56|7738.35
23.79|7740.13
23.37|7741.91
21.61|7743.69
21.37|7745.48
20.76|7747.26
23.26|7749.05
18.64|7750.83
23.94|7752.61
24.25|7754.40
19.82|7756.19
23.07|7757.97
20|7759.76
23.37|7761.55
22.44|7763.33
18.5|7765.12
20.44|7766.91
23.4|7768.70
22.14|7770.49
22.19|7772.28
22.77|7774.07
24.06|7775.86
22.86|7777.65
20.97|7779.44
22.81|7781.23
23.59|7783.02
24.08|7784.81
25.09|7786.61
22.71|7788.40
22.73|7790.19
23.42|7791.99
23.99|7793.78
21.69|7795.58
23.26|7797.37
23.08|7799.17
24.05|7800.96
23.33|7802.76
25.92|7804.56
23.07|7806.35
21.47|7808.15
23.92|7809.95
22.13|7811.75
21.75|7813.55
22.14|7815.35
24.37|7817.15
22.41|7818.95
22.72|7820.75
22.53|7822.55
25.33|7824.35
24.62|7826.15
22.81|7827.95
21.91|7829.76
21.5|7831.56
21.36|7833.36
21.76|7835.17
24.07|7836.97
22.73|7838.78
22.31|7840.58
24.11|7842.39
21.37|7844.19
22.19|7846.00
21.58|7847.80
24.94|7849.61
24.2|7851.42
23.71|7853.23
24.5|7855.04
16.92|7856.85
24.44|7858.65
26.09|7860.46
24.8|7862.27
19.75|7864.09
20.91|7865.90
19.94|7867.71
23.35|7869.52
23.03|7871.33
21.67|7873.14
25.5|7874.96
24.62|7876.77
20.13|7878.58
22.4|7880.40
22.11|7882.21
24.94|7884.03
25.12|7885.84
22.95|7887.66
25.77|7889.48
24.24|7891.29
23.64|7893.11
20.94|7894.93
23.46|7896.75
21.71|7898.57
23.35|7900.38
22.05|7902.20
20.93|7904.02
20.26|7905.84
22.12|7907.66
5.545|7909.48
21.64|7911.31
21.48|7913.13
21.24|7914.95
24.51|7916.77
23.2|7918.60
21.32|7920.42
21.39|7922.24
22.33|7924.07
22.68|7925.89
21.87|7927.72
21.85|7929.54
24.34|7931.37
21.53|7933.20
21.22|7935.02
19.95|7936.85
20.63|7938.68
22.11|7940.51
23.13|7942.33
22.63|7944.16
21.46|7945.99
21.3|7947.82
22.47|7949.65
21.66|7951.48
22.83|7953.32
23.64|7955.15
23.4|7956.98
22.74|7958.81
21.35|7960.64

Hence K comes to -0.8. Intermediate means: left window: 22.1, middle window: 22.9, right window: 22.7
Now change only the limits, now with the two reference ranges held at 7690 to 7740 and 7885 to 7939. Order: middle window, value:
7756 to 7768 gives 0.5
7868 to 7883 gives -0.6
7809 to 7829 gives -1.0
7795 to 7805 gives -0.7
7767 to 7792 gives -1.0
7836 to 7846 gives -0.4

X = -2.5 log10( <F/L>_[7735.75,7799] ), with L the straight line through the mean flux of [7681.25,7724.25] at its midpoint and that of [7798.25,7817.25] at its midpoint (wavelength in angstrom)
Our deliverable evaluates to 0.021 mag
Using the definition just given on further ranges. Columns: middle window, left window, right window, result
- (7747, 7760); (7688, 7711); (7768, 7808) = 0.06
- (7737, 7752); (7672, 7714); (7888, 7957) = 0.02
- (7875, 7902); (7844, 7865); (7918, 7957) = -0.03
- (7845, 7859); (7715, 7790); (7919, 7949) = -0.03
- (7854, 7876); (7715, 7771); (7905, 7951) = -0.05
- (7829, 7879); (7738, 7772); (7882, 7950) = -0.03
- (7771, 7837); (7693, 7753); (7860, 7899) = -0.02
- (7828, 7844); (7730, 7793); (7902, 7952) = -0.03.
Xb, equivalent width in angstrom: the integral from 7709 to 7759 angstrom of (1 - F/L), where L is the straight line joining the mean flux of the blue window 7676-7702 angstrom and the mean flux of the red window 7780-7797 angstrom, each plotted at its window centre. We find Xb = 2.0 angstrom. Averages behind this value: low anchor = 22.9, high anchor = 23.3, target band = 22.1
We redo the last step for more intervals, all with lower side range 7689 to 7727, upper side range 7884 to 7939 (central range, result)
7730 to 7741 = 0.3 angstrom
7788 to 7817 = -1.1 angstrom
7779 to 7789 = -0.5 angstrom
